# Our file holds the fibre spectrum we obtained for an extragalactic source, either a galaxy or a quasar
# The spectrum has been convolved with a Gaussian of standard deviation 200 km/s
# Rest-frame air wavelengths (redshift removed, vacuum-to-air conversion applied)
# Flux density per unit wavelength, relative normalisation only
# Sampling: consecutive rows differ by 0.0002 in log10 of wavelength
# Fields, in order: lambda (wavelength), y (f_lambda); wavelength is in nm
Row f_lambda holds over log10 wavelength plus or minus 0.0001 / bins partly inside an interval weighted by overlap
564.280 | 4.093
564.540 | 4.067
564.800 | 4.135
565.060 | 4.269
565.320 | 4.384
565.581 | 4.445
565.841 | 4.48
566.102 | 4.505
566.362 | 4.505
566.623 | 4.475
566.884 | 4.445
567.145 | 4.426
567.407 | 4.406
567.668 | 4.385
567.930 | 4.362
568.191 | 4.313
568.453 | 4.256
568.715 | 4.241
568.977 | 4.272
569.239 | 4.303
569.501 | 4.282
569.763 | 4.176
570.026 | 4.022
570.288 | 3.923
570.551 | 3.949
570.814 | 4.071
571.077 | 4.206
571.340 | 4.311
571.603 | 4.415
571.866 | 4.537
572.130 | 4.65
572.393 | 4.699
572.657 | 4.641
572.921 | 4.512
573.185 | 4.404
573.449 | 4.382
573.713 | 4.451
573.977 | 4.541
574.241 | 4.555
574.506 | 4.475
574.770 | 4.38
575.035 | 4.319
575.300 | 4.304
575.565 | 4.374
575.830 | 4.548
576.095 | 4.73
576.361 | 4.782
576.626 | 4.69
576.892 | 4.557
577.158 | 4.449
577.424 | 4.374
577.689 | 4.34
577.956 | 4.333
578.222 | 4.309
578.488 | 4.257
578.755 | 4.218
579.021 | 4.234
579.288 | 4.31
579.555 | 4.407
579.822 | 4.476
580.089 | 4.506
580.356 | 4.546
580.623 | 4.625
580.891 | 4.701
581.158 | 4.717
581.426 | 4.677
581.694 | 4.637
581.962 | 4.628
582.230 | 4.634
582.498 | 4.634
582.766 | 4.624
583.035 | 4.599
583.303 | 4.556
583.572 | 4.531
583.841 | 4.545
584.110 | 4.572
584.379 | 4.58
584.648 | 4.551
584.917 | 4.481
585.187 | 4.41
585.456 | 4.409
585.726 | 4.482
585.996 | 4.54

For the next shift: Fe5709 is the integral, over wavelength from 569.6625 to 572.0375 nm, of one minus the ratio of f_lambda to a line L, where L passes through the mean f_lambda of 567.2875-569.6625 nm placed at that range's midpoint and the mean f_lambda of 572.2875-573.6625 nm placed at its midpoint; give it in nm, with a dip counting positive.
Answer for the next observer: 0.13 nm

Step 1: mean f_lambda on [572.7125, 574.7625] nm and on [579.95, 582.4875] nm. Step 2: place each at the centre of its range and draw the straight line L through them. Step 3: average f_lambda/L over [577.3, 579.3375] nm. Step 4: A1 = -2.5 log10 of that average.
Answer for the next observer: 0.07 mag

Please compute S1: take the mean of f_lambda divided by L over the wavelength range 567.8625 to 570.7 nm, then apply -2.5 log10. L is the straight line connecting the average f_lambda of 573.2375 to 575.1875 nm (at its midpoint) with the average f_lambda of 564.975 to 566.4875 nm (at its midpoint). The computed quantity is 0.06 mag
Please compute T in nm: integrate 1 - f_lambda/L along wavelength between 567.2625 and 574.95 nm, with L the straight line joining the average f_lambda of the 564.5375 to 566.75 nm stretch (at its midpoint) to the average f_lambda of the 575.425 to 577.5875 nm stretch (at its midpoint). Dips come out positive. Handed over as 0.210 nm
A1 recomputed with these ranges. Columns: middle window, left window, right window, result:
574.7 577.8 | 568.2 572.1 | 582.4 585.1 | -0.028 mag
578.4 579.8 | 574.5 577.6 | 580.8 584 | 0.063 mag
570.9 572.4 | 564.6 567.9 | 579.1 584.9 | 0.004 mag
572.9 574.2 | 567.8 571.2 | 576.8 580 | -0.050 mag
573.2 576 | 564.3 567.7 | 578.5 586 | 0.004 mag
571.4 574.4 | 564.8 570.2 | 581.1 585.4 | -0.024 mag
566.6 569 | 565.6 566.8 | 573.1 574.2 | 0.031 mag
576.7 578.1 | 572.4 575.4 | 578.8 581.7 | 0.018 mag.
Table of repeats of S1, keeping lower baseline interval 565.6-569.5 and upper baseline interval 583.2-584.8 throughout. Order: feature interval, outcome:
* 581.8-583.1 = -0.021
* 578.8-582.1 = -0.003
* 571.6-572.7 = -0.042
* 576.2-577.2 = -0.037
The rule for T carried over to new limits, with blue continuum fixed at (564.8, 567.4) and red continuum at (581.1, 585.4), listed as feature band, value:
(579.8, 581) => -0.01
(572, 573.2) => -0.03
